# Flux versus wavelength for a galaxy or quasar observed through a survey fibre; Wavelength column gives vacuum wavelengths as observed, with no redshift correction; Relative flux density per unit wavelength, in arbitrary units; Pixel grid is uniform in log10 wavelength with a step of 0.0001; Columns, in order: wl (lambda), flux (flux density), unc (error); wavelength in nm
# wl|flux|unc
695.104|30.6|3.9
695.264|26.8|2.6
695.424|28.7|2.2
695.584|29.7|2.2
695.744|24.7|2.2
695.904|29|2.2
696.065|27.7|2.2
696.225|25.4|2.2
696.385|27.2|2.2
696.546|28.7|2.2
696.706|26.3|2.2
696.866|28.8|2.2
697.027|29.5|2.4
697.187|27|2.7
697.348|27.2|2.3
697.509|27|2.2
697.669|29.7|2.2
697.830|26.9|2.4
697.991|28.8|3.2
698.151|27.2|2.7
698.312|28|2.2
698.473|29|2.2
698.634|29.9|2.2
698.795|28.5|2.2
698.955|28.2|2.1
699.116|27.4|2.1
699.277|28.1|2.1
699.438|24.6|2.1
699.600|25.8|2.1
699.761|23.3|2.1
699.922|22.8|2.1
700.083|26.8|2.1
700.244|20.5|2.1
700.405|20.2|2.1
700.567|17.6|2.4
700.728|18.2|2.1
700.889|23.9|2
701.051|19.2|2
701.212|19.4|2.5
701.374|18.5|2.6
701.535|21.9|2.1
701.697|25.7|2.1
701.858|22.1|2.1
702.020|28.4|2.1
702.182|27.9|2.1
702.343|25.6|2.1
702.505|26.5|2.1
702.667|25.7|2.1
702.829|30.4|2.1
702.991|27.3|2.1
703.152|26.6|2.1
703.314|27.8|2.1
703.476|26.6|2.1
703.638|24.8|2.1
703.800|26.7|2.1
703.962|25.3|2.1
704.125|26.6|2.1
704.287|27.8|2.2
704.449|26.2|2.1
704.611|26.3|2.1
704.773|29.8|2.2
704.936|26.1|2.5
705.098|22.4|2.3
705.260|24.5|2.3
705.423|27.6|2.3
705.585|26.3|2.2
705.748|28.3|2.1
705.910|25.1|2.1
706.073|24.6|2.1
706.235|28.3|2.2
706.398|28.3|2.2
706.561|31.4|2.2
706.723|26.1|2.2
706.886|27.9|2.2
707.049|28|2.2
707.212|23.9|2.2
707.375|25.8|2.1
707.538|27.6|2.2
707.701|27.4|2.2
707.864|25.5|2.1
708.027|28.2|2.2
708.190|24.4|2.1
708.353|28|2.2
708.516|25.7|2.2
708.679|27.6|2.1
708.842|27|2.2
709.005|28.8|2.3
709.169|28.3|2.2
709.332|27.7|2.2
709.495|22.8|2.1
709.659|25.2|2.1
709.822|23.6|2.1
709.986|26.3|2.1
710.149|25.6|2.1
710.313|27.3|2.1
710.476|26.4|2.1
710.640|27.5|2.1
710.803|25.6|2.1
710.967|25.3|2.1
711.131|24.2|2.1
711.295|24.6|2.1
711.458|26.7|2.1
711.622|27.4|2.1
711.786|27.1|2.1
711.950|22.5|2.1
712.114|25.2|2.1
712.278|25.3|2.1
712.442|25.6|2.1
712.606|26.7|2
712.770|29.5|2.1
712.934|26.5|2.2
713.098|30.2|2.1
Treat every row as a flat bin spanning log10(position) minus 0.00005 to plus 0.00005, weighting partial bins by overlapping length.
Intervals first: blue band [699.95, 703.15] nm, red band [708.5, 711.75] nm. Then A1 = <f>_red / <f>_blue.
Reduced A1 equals 1.1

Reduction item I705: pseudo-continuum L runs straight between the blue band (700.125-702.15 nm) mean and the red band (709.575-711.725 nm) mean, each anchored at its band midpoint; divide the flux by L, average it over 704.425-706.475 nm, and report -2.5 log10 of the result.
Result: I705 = -0.13 mag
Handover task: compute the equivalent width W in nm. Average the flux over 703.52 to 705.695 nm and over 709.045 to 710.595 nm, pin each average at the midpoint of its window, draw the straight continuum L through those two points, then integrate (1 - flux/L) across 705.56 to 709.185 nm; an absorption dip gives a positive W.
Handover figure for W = -0.13 nm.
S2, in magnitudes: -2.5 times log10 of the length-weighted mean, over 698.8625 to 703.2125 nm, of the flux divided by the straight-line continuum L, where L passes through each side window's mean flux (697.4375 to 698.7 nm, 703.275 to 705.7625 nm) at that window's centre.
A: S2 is 0.136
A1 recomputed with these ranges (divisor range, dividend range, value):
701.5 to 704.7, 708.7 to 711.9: 0.99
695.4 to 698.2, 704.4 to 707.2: 0.97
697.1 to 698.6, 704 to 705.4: 0.94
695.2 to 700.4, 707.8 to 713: 0.97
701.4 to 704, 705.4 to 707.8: 1.04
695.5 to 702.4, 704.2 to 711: 1.04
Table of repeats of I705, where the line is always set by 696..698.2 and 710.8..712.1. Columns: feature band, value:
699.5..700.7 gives 0.218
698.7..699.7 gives 0.012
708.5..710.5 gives -0.027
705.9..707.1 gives -0.057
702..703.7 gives -0.011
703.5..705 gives -0.003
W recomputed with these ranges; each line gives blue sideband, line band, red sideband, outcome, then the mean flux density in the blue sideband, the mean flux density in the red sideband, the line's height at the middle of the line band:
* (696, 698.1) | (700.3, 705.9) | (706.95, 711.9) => 0.43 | 27.7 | 26.3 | 27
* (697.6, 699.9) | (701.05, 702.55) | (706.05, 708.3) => 0.20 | 27.4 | 27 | 27.3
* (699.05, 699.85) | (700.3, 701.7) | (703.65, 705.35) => 0.31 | 25.8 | 26.1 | 25.9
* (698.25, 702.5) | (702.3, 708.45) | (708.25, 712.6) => -0.38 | 24.3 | 26.1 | 25.2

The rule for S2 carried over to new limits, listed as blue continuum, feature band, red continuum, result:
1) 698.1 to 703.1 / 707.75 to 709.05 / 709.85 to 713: -0.05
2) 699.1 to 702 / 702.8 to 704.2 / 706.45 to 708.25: -0.10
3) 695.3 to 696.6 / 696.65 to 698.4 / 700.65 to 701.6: -0.11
